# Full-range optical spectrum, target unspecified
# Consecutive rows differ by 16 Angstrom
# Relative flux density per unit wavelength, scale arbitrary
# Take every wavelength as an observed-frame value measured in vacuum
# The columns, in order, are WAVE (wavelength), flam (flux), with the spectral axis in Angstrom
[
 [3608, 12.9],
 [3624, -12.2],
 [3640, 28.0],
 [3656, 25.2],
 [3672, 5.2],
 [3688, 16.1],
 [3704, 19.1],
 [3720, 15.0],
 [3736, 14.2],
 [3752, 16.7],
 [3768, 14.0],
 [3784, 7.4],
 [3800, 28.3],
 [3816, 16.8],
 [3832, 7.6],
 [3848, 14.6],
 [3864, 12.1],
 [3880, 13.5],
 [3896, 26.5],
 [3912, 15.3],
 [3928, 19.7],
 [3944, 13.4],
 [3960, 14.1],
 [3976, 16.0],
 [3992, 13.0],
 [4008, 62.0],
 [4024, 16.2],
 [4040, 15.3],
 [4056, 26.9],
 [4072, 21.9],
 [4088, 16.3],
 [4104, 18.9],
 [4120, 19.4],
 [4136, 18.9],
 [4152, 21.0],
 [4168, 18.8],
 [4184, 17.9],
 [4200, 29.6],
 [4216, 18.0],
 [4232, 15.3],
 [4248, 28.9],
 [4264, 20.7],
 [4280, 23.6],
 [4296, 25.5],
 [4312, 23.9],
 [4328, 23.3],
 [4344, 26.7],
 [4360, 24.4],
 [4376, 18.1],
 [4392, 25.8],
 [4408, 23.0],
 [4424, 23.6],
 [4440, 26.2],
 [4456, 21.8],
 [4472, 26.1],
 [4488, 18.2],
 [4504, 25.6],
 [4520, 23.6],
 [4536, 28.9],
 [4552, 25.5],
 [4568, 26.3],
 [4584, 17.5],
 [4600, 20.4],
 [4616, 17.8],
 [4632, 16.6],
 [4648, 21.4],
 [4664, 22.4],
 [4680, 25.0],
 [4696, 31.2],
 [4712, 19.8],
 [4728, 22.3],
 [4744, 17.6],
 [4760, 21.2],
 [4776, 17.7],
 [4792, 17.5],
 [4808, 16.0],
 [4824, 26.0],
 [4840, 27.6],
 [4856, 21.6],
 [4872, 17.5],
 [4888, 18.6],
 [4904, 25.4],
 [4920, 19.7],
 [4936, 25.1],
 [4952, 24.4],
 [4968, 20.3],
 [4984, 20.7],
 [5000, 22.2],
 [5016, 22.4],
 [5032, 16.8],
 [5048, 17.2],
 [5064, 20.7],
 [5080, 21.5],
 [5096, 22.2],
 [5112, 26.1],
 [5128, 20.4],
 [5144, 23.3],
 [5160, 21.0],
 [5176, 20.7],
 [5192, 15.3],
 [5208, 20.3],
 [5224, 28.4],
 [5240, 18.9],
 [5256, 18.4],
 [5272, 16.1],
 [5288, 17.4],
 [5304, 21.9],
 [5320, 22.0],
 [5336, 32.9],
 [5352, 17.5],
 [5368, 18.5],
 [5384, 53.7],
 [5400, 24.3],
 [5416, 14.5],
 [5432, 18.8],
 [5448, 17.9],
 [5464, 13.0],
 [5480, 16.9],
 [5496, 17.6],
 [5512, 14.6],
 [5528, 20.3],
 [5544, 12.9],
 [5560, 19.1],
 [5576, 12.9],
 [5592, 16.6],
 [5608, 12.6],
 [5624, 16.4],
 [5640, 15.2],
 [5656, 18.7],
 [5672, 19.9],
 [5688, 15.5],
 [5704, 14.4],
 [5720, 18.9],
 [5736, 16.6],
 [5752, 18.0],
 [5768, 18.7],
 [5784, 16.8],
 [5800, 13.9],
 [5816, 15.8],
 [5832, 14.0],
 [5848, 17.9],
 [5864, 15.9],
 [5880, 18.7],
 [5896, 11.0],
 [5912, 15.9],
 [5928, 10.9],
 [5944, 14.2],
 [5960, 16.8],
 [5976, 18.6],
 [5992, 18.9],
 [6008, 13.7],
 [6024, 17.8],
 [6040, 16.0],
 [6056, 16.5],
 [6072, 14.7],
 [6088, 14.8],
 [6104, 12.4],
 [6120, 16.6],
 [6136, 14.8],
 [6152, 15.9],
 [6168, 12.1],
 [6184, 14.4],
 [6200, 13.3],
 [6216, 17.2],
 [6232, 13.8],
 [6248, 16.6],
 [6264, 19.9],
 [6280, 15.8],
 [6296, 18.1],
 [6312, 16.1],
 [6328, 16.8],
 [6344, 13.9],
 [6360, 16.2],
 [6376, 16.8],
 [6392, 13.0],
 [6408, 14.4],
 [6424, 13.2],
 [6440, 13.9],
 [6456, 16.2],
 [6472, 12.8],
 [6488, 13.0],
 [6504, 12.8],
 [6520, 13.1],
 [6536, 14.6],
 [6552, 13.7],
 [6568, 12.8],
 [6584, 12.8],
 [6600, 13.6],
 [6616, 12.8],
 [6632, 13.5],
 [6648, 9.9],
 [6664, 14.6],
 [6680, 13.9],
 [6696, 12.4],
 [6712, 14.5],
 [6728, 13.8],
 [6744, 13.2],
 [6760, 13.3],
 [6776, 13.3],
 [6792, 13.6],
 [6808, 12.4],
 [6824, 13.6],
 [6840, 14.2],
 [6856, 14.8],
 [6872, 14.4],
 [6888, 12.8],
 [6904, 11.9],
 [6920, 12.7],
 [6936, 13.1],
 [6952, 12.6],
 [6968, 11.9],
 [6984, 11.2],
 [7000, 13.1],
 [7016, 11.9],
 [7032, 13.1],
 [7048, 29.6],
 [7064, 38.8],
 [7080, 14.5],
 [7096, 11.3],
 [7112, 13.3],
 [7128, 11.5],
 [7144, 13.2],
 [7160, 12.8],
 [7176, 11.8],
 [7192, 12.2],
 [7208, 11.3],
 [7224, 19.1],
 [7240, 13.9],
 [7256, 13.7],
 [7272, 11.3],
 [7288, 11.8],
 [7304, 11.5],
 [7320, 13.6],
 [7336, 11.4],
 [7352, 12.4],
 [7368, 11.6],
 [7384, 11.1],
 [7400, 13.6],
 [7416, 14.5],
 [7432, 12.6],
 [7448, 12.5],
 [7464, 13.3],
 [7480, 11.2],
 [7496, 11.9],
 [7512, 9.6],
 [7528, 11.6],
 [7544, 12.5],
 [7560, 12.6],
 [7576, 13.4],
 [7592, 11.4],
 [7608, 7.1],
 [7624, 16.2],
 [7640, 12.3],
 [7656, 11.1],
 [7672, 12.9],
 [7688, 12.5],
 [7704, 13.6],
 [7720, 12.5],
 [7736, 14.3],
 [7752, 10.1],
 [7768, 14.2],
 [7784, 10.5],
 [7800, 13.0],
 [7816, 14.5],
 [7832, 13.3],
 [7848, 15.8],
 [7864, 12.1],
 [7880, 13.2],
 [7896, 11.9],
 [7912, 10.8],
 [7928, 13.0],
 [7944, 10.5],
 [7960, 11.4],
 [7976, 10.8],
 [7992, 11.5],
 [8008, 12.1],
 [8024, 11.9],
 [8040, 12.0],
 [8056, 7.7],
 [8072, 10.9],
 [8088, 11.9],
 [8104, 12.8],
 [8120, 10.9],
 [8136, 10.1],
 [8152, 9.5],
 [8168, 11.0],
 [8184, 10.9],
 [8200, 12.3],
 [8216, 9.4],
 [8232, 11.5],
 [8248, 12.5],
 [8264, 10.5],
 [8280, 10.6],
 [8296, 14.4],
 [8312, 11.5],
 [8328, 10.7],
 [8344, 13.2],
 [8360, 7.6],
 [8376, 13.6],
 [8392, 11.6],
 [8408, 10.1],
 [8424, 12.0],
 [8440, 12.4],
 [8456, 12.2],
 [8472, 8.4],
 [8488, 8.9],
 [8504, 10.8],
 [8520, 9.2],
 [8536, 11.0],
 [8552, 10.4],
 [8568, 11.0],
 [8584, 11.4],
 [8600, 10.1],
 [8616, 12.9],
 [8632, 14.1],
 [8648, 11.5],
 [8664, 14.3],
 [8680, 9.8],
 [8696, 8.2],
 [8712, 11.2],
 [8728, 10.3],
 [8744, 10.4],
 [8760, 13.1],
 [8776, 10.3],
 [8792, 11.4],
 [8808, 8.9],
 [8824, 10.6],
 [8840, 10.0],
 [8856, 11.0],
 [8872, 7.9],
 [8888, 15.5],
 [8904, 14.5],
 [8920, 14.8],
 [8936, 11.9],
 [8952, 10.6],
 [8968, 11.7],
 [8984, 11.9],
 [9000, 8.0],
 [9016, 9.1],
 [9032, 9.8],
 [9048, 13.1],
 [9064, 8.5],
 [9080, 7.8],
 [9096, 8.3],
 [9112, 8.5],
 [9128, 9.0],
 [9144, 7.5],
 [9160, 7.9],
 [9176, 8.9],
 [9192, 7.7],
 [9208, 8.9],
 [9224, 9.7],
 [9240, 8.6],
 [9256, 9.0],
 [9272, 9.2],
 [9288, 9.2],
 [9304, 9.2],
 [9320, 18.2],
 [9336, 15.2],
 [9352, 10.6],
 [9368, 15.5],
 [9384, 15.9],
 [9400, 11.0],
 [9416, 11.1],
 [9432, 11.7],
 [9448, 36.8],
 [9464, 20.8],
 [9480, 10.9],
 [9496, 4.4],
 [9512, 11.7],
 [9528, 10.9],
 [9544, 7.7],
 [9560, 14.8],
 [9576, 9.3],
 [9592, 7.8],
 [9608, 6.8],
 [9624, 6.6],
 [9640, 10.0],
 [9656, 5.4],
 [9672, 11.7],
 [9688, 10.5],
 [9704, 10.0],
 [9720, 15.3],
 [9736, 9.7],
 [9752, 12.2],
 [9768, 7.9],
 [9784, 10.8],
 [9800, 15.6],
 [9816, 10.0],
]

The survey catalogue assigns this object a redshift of 0.07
